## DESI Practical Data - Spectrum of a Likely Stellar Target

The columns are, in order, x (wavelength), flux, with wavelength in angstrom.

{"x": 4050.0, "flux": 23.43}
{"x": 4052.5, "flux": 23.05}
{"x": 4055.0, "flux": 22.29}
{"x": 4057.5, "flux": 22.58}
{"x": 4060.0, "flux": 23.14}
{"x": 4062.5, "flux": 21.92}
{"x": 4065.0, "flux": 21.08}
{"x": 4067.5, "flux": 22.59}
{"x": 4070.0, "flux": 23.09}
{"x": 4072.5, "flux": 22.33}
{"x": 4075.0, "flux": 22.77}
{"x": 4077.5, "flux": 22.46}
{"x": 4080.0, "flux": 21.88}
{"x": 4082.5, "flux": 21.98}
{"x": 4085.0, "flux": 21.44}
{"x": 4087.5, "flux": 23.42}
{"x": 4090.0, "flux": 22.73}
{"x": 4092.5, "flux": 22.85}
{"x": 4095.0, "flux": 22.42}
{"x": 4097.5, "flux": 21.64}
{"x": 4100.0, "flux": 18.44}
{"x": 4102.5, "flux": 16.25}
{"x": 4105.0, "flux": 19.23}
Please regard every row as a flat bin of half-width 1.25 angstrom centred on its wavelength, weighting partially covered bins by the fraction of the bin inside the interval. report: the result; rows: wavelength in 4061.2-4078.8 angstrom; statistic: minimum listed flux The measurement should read 21.08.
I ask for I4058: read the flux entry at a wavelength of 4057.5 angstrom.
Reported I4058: 22.58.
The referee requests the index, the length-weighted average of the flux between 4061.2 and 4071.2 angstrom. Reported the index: 22.2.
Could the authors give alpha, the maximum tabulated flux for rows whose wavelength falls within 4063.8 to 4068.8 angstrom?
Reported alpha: 22.59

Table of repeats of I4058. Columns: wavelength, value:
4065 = 21.08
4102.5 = 16.25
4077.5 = 22.46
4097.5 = 21.64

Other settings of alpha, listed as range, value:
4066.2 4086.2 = 23.09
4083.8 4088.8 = 23.42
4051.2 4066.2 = 23.14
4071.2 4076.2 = 22.77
